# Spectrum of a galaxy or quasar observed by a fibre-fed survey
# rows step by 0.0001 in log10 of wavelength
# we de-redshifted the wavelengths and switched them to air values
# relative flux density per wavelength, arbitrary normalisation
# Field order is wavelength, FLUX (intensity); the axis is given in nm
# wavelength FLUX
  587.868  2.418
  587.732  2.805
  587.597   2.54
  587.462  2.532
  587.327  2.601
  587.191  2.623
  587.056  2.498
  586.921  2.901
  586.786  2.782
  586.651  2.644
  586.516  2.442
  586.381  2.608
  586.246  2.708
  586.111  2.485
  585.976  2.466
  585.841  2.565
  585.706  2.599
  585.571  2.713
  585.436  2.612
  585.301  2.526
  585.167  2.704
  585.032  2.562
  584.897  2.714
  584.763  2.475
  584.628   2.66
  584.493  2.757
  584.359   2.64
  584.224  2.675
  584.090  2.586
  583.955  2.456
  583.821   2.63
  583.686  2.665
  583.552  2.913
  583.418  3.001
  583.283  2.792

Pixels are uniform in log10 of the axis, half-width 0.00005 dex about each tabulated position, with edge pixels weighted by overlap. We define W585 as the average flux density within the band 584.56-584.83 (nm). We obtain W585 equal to 2.56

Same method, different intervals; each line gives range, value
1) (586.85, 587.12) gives 2.71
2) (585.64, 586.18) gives 2.53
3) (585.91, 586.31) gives 2.55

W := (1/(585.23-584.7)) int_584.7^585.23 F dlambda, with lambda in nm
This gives 2.61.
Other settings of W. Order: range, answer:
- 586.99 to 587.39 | 2.57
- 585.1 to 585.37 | 2.62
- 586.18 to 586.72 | 2.6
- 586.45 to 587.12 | 2.66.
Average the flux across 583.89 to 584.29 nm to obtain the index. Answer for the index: 2.57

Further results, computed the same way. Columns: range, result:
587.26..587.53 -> 2.57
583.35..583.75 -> 2.86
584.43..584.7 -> 2.7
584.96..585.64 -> 2.62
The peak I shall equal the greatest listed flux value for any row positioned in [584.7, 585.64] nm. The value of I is 2.714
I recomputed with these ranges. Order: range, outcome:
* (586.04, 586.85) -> 2.782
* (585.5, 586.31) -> 2.713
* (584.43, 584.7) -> 2.757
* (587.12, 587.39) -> 2.623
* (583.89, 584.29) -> 2.675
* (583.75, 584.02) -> 2.63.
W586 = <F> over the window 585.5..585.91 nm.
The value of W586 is 2.62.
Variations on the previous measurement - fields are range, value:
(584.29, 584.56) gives 2.7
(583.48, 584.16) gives 2.66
